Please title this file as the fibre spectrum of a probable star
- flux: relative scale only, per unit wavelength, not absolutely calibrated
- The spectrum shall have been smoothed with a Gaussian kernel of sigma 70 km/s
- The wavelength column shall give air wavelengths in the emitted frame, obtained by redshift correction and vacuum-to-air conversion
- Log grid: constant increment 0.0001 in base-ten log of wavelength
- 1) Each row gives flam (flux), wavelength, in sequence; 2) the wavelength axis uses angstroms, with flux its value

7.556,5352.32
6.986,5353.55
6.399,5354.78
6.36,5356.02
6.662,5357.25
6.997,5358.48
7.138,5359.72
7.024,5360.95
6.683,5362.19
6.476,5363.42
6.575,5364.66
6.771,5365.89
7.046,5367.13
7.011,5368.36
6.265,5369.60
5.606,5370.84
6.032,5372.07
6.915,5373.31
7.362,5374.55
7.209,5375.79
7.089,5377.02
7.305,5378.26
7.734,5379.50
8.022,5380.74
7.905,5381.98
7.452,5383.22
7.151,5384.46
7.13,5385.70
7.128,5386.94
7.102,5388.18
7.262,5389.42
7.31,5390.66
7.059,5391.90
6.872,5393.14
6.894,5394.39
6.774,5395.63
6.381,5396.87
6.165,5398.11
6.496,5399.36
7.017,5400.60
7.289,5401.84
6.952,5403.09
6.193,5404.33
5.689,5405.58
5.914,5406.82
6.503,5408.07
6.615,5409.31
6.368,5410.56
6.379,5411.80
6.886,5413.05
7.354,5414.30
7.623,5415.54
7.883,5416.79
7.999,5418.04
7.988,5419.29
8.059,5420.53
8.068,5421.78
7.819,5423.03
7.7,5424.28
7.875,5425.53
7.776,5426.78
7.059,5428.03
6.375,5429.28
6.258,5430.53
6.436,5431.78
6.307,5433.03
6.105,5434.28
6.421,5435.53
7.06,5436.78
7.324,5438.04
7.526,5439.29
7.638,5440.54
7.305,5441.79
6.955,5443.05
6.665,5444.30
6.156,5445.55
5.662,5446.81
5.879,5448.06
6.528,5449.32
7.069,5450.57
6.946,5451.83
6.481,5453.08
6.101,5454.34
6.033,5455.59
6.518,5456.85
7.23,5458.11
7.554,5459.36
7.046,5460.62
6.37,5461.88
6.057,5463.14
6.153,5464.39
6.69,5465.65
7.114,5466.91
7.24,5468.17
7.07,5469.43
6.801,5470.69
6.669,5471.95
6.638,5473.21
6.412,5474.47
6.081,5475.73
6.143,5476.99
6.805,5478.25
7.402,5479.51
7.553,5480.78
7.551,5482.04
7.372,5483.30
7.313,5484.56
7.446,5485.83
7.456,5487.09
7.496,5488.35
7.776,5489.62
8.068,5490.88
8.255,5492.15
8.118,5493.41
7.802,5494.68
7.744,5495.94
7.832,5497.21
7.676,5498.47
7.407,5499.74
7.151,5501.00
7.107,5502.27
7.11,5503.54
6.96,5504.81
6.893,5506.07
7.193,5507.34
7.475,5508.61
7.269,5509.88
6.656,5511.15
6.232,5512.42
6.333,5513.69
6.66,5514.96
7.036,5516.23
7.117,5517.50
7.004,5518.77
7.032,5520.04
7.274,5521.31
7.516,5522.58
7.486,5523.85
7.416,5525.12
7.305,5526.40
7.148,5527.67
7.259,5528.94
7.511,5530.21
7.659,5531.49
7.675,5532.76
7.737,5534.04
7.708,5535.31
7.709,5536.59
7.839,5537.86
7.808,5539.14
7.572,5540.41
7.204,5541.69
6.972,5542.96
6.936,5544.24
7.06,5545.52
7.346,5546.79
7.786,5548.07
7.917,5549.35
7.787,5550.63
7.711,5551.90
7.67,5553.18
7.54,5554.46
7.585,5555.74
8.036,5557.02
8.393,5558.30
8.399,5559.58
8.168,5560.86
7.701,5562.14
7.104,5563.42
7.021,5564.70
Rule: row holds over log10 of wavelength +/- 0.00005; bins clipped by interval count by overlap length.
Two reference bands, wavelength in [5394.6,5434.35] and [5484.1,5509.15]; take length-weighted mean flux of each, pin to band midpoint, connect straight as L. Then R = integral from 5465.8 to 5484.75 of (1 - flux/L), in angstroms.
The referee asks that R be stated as 1.1 angstroms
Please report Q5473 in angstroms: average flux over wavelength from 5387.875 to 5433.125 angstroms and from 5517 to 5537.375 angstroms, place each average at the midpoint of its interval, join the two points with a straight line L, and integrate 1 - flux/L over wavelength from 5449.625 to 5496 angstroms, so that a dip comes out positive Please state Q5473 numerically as 1.2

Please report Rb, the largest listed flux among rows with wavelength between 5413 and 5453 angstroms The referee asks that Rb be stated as 8.068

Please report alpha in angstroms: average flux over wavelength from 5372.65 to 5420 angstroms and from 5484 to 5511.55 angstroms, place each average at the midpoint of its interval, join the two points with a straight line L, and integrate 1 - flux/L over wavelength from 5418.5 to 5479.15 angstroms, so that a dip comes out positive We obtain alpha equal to 3.5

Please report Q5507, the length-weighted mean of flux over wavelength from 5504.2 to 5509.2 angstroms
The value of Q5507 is 7.13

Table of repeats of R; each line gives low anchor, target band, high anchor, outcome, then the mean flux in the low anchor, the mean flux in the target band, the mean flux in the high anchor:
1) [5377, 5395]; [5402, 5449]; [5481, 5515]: 2.43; 7.3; 6.94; 7.36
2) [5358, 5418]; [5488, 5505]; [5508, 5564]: -0.79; 6.91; 7.62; 7.43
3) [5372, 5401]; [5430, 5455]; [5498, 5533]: 1.68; 7.09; 6.64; 7.15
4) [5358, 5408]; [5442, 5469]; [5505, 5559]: 1.93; 6.88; 6.61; 7.37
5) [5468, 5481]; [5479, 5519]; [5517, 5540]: -1.48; 6.76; 7.33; 7.46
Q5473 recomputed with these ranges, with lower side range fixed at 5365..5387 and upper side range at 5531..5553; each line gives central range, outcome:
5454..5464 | 0.9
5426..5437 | 0.9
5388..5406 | 0.9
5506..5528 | 1.2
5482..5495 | -0.5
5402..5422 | 0.4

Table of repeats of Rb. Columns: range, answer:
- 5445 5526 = 8.255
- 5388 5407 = 7.31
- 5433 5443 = 7.638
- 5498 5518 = 7.676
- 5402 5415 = 7.354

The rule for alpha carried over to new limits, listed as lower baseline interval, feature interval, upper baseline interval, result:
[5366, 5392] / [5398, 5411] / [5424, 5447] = 0.95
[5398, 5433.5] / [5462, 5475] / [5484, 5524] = 0.93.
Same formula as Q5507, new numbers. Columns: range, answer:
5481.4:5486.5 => 7.43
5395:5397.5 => 6.6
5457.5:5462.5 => 7.05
